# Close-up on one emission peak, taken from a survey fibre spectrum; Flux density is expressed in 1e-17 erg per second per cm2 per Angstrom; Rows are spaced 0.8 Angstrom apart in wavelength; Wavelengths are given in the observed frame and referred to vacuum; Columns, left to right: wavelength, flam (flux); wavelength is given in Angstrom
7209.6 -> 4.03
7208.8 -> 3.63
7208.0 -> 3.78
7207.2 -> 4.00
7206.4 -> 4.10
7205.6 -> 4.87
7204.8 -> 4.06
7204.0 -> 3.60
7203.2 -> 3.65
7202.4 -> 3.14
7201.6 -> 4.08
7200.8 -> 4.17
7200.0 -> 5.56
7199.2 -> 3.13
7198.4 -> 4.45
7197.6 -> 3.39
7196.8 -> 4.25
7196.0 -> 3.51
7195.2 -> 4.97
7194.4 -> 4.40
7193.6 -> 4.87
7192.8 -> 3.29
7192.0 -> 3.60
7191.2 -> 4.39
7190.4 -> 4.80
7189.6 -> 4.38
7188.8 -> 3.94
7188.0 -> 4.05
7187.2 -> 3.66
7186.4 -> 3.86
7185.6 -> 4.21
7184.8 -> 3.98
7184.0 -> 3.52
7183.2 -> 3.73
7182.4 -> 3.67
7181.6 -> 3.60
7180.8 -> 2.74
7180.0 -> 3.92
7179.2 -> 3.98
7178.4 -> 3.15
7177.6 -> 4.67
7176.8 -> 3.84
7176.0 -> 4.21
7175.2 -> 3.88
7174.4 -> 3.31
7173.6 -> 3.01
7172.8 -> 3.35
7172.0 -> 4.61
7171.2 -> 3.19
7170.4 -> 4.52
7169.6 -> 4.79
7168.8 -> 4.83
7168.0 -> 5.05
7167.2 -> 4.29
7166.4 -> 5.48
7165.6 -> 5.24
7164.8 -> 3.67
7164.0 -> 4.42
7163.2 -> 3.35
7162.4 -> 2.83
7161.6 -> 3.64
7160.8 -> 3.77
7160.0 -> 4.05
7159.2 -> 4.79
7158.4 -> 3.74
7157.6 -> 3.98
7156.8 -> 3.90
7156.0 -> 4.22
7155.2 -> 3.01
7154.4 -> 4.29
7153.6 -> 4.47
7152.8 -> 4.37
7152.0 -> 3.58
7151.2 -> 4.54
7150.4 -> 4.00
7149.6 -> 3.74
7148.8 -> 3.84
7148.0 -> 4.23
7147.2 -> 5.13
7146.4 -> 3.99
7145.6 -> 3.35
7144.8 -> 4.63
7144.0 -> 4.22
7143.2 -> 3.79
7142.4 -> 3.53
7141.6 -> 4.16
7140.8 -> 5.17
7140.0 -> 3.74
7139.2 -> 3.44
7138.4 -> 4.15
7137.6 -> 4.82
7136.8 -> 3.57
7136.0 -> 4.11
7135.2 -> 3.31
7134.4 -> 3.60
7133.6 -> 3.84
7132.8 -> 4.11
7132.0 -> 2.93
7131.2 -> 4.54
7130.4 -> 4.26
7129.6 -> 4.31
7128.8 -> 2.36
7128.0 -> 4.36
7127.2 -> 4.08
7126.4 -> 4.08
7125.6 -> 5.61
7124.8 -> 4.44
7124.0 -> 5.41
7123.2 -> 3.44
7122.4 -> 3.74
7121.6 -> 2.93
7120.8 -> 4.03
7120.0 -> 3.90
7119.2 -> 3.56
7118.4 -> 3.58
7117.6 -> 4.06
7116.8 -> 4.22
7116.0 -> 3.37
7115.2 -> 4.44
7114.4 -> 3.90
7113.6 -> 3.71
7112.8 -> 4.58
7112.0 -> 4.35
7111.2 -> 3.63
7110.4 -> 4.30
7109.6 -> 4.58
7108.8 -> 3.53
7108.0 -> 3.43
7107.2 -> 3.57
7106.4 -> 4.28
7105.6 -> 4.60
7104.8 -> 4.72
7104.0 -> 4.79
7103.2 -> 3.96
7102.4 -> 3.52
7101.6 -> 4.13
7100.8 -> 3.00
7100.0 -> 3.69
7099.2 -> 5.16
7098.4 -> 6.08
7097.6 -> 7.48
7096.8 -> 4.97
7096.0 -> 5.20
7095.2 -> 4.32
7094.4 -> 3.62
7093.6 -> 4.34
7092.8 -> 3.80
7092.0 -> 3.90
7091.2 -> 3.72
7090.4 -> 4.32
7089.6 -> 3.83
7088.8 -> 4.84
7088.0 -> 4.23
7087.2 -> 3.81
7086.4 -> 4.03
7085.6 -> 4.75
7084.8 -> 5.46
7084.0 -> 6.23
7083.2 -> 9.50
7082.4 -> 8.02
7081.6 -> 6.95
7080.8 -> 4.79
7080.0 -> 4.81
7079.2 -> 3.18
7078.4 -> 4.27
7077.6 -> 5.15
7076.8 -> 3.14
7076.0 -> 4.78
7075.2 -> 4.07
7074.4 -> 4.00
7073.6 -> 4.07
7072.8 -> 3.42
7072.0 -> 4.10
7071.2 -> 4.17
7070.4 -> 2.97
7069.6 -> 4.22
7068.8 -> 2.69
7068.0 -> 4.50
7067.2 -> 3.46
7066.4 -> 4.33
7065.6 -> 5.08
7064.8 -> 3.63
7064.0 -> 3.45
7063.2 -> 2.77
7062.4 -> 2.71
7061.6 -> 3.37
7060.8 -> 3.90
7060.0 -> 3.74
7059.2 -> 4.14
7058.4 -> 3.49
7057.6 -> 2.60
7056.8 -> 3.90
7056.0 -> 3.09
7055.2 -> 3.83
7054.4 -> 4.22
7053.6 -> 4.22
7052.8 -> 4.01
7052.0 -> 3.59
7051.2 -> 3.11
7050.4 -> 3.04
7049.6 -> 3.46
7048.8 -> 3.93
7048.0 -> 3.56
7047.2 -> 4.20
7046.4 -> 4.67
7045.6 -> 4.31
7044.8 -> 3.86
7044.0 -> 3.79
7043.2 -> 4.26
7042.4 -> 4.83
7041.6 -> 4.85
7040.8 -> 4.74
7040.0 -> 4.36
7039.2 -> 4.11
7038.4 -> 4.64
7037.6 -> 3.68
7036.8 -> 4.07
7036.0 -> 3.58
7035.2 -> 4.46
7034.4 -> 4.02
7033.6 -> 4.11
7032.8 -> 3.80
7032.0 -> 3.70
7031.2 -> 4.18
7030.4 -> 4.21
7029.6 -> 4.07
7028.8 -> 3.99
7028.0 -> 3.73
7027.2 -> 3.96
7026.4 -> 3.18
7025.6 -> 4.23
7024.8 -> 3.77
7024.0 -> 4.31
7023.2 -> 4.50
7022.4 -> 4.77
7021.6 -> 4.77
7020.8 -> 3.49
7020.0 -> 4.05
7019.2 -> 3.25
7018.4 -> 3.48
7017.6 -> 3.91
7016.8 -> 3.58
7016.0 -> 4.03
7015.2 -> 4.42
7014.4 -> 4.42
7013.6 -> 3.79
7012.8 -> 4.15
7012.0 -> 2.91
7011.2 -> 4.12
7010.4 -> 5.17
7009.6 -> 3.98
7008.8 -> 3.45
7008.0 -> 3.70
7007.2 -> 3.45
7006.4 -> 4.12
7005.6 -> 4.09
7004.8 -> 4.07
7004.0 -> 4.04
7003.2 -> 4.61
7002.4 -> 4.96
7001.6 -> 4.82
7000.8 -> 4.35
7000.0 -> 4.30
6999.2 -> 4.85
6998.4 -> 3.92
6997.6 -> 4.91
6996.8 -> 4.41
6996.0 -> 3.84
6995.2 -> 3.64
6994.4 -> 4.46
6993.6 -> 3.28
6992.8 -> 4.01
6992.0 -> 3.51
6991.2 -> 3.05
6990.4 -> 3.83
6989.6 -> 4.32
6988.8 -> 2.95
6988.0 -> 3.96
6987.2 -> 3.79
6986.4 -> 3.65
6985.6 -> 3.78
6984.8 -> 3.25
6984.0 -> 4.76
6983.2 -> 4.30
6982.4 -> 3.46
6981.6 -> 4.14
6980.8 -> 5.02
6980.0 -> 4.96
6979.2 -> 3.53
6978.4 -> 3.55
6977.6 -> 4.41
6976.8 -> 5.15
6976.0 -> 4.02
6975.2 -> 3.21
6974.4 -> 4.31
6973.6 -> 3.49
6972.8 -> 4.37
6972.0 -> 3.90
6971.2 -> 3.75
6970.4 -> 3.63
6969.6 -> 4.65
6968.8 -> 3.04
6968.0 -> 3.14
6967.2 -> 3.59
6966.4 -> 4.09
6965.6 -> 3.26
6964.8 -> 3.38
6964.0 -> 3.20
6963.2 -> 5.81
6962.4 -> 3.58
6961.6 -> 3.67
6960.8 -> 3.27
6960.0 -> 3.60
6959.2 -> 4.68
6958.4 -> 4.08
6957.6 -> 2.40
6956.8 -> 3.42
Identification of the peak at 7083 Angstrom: [S II]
